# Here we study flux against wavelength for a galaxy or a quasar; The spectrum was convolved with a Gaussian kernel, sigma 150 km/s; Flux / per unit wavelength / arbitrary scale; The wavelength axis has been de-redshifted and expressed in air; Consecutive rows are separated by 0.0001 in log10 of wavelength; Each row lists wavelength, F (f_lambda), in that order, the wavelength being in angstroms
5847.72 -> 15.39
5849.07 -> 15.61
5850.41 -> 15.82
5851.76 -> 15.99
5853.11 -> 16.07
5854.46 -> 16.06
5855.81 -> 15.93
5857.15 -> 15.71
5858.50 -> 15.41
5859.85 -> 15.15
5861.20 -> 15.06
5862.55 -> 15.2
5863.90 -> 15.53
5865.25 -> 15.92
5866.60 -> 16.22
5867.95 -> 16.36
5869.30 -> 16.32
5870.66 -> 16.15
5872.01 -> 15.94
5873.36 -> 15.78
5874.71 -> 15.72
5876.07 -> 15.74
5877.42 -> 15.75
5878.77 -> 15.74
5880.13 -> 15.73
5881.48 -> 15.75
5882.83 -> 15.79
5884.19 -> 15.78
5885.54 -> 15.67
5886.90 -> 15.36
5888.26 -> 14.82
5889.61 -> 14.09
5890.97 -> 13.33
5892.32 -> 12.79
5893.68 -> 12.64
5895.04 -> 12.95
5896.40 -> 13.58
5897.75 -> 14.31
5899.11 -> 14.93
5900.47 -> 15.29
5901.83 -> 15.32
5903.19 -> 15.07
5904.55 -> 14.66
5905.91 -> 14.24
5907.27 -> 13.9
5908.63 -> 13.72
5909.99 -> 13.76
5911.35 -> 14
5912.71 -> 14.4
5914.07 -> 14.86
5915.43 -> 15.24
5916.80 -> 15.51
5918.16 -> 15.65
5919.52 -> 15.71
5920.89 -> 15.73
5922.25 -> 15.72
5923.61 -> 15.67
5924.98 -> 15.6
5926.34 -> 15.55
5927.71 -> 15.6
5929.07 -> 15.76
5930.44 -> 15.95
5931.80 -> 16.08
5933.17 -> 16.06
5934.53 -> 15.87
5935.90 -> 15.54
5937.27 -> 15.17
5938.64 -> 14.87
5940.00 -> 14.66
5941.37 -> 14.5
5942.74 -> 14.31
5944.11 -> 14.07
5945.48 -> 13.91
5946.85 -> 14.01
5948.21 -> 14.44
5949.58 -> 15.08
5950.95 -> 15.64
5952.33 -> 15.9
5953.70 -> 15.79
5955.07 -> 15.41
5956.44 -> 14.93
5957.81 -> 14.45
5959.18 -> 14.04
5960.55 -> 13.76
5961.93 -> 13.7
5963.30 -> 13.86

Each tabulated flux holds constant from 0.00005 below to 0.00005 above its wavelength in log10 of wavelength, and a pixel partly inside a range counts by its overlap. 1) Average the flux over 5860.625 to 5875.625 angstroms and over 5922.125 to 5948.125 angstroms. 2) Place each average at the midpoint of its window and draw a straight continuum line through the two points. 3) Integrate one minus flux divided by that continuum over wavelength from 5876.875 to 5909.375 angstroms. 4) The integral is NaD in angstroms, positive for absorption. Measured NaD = 2.0 angstroms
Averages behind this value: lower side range 15.8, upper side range 15.2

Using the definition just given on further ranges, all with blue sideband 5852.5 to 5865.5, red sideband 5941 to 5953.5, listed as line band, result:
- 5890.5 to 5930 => 0.99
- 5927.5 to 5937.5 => -0.64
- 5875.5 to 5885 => -0.23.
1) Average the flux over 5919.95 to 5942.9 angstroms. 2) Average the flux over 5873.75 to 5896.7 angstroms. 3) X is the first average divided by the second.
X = 1.0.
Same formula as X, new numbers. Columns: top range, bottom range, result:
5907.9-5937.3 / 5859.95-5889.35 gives 0.98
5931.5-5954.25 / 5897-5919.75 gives 1.02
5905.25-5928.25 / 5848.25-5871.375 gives 0.95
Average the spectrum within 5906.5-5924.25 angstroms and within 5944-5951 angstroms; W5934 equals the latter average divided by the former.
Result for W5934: 0.97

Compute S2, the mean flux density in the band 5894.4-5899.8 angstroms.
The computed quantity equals 14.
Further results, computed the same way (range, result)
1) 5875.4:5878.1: 15.8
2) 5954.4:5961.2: 14.5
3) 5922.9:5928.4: 15.6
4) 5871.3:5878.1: 15.8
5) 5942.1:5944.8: 14.2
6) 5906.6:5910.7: 13.8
